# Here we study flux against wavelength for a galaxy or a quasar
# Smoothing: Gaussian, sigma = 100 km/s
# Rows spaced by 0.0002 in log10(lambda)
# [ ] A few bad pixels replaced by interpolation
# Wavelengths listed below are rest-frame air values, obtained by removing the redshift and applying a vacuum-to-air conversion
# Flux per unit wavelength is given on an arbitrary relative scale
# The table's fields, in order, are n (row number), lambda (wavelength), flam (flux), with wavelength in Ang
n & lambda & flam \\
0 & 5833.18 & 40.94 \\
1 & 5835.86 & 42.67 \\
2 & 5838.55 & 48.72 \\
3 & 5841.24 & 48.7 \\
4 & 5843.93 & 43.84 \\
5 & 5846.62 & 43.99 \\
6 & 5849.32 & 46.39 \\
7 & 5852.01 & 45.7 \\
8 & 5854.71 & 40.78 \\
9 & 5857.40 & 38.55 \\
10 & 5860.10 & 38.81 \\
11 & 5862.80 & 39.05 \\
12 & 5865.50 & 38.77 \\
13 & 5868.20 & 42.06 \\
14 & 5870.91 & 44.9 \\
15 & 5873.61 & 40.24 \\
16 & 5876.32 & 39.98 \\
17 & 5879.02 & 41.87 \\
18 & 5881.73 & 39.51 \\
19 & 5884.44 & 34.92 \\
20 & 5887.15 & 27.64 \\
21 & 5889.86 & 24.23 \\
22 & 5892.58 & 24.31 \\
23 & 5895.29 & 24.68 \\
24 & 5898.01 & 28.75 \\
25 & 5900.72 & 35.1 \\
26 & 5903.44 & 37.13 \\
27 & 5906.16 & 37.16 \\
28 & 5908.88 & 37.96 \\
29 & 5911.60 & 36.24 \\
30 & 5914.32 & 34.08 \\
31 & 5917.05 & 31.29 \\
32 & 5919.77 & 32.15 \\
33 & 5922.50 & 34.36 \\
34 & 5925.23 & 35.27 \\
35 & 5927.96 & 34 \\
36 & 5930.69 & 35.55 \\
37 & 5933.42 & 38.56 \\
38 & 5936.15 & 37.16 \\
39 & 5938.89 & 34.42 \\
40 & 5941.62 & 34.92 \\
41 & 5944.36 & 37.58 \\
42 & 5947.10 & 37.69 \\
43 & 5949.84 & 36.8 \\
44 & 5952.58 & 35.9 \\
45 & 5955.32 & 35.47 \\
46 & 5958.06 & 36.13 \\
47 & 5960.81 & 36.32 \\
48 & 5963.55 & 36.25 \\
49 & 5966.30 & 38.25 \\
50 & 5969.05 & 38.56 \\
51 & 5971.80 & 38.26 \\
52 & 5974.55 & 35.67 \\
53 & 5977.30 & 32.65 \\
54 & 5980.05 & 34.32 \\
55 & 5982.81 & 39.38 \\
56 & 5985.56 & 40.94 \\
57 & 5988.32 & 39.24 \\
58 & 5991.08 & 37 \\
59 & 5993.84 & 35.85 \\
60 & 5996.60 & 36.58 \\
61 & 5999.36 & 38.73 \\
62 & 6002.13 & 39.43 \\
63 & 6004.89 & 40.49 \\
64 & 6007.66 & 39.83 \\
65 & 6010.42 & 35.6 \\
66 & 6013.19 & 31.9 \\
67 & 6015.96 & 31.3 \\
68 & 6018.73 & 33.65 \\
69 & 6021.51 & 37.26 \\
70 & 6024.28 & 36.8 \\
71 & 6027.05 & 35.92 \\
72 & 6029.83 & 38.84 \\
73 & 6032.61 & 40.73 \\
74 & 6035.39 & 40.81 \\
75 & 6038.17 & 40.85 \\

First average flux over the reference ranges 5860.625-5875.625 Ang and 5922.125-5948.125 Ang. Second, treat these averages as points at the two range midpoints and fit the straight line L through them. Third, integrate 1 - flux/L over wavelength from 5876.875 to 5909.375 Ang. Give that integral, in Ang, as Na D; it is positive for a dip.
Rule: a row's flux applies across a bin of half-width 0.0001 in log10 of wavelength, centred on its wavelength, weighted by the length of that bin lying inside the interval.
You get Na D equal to 5.2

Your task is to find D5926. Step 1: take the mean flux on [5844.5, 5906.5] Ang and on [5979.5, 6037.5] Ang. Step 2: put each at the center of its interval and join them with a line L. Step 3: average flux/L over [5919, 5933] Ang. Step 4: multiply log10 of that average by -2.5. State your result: 0.081 mag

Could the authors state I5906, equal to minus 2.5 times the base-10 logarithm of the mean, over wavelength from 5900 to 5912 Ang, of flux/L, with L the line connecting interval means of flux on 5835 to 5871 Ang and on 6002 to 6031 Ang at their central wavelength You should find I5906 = 0.11 mag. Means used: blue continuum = 43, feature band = 36.8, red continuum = 36.3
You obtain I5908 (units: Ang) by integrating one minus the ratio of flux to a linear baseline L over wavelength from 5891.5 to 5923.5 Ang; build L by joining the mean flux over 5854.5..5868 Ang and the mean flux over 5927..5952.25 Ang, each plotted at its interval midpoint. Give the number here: 4.0 Ang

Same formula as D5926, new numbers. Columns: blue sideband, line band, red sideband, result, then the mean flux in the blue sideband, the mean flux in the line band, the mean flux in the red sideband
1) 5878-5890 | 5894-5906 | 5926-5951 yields 0.09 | 34.4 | 32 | 36.3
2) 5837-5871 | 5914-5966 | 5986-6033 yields 0.12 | 43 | 35.6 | 37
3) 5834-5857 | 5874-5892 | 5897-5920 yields 0.13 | 44.7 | 34.5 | 34.6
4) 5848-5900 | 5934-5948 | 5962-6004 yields 0.02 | 36.9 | 36.4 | 37.4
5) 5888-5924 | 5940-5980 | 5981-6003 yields -0.01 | 32.1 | 36.4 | 38.3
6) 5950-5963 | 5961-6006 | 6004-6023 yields -0.05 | 36.1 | 37.6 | 35.6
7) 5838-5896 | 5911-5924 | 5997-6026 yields 0.14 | 39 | 33.5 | 36.5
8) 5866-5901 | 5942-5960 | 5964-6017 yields -0.01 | 34.6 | 36.5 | 37.1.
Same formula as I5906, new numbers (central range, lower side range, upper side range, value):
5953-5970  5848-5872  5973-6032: 0.042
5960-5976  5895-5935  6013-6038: -0.050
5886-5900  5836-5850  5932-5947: 0.484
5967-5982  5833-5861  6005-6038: 0.076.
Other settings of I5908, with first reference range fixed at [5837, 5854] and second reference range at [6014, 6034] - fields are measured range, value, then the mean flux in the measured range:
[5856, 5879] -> 2.24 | 40.4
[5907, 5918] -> 1.87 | 35.1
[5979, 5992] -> 0.00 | 38.3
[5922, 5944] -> 2.94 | 35.7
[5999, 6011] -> -0.57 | 39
